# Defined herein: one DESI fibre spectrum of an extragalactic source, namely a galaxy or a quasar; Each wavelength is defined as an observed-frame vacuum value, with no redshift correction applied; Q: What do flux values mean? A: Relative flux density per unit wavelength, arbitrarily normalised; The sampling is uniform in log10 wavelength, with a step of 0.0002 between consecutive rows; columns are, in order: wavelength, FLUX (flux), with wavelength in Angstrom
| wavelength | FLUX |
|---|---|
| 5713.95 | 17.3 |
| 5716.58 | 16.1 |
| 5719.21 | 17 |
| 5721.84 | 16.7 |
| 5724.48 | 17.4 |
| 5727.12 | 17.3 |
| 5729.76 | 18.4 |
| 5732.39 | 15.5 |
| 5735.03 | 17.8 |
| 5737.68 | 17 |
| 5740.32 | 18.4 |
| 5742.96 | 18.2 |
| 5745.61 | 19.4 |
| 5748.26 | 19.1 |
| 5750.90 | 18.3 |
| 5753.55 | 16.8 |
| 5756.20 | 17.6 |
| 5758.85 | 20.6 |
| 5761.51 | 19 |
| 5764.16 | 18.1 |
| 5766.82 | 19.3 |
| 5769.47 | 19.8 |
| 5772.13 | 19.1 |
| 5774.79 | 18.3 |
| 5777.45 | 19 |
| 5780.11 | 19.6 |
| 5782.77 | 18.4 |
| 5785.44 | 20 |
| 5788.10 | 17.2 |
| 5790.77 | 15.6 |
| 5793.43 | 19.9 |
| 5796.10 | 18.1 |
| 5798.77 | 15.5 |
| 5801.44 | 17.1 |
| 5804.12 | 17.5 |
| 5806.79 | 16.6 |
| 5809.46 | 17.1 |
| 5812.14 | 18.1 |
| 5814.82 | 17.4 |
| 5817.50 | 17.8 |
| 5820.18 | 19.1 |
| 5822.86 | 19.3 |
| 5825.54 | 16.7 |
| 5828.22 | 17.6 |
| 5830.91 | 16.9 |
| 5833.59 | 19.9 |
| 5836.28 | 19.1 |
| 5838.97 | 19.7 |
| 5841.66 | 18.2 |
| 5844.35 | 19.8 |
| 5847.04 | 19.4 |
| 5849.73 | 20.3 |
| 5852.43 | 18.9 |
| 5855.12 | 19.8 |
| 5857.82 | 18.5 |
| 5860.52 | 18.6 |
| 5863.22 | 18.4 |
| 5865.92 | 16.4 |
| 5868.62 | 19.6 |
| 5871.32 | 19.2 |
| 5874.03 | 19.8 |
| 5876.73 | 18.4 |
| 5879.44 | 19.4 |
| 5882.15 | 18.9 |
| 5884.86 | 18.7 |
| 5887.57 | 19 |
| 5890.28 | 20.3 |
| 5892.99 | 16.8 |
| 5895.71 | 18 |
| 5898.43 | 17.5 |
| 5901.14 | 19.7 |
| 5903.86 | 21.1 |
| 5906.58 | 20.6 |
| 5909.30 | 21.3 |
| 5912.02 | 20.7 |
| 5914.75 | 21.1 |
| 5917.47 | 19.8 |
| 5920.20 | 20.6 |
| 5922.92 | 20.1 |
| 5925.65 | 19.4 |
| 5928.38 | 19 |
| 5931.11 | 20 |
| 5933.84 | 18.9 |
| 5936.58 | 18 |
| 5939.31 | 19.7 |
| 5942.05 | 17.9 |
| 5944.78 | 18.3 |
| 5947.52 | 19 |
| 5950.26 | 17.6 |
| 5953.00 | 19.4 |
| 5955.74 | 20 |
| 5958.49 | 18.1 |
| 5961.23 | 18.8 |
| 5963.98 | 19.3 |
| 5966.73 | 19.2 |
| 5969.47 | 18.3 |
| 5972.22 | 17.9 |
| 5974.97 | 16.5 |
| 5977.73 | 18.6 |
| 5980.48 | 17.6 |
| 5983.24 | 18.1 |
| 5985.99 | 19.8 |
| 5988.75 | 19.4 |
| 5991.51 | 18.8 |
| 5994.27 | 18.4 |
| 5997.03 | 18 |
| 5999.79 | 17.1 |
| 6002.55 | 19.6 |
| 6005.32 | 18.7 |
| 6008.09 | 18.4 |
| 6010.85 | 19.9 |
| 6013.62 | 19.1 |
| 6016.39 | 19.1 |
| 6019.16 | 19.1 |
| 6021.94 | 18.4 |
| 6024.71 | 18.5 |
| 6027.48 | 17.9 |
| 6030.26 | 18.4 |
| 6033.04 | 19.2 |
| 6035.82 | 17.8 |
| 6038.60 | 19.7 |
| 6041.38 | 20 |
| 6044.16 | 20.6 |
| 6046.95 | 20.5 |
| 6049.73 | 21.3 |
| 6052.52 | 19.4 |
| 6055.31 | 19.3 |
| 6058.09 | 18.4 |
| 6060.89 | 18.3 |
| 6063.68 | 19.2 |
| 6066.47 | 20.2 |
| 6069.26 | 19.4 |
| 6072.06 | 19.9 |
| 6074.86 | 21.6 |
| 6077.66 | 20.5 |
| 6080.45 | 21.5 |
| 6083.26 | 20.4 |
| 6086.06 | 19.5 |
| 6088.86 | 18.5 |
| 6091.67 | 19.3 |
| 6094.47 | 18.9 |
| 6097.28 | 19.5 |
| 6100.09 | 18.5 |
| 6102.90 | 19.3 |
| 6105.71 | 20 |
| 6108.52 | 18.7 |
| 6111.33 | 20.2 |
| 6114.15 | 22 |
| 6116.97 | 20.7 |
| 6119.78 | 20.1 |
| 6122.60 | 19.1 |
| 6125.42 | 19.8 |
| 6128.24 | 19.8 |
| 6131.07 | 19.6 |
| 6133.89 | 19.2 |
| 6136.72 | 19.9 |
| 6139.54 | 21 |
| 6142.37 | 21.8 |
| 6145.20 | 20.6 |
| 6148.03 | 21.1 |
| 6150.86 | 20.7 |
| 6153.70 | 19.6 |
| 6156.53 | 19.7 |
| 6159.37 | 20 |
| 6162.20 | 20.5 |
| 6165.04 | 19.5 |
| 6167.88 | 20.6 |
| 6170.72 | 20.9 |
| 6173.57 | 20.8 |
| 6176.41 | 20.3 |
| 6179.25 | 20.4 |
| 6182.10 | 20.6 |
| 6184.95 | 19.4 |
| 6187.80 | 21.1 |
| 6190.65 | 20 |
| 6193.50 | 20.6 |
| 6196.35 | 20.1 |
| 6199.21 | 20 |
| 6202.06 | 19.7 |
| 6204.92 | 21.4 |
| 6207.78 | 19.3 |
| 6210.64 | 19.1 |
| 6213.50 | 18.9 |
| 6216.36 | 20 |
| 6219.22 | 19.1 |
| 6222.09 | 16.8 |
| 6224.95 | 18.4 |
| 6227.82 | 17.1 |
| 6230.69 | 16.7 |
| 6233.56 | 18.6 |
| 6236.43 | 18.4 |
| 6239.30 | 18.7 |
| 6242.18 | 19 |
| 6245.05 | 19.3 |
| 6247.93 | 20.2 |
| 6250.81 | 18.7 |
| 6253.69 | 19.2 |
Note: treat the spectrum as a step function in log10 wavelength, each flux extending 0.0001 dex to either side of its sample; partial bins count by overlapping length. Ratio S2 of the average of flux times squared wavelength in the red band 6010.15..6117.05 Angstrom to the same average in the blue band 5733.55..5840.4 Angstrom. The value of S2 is 1.18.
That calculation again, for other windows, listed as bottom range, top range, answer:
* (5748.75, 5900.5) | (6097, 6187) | 1.21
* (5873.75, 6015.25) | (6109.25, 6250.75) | 1.12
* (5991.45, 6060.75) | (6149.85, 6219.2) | 1.11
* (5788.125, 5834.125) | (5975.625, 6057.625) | 1.15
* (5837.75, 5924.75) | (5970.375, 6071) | 1.02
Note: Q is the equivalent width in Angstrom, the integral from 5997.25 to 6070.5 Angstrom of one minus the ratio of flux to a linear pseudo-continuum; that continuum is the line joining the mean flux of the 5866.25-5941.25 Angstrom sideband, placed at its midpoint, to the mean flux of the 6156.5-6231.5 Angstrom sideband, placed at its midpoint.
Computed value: 1.57 Angstrom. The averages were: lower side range 19.4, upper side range 19.7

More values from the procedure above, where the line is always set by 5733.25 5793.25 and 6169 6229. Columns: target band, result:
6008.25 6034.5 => 0.55 Angstrom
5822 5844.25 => 0.24 Angstrom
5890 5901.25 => 0.43 Angstrom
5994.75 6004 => 0.44 Angstrom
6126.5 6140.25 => -0.21 Angstrom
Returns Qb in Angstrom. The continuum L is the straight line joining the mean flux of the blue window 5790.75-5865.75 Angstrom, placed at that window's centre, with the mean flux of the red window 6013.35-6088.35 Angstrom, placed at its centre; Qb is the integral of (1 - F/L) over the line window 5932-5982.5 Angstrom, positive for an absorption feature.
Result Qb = 1.3 Angstrom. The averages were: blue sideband 18.3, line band 18.5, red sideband 19.5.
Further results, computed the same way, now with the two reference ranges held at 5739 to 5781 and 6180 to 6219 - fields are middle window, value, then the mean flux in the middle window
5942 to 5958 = 0.47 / 18.7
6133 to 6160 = -0.74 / 20.4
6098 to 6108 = 0.25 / 19.2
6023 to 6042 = 0.78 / 18.7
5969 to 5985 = 1.26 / 17.9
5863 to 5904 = 0.75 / 18.8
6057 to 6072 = 0.33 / 19.2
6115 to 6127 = -0.15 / 20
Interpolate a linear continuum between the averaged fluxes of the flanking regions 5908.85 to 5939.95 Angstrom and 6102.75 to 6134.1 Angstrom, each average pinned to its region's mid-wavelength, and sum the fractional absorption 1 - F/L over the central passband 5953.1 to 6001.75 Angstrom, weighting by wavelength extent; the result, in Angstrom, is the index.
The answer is 3.3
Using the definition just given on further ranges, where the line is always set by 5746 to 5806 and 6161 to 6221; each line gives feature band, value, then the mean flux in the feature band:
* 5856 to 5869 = 0.3 Angstrom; 18.3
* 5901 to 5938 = -2.1 Angstrom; 20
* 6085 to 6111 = 0.7 Angstrom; 19.2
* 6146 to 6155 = -0.3 Angstrom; 20.5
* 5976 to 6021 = 1.3 Angstrom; 18.7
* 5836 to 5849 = -0.5 Angstrom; 19.3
